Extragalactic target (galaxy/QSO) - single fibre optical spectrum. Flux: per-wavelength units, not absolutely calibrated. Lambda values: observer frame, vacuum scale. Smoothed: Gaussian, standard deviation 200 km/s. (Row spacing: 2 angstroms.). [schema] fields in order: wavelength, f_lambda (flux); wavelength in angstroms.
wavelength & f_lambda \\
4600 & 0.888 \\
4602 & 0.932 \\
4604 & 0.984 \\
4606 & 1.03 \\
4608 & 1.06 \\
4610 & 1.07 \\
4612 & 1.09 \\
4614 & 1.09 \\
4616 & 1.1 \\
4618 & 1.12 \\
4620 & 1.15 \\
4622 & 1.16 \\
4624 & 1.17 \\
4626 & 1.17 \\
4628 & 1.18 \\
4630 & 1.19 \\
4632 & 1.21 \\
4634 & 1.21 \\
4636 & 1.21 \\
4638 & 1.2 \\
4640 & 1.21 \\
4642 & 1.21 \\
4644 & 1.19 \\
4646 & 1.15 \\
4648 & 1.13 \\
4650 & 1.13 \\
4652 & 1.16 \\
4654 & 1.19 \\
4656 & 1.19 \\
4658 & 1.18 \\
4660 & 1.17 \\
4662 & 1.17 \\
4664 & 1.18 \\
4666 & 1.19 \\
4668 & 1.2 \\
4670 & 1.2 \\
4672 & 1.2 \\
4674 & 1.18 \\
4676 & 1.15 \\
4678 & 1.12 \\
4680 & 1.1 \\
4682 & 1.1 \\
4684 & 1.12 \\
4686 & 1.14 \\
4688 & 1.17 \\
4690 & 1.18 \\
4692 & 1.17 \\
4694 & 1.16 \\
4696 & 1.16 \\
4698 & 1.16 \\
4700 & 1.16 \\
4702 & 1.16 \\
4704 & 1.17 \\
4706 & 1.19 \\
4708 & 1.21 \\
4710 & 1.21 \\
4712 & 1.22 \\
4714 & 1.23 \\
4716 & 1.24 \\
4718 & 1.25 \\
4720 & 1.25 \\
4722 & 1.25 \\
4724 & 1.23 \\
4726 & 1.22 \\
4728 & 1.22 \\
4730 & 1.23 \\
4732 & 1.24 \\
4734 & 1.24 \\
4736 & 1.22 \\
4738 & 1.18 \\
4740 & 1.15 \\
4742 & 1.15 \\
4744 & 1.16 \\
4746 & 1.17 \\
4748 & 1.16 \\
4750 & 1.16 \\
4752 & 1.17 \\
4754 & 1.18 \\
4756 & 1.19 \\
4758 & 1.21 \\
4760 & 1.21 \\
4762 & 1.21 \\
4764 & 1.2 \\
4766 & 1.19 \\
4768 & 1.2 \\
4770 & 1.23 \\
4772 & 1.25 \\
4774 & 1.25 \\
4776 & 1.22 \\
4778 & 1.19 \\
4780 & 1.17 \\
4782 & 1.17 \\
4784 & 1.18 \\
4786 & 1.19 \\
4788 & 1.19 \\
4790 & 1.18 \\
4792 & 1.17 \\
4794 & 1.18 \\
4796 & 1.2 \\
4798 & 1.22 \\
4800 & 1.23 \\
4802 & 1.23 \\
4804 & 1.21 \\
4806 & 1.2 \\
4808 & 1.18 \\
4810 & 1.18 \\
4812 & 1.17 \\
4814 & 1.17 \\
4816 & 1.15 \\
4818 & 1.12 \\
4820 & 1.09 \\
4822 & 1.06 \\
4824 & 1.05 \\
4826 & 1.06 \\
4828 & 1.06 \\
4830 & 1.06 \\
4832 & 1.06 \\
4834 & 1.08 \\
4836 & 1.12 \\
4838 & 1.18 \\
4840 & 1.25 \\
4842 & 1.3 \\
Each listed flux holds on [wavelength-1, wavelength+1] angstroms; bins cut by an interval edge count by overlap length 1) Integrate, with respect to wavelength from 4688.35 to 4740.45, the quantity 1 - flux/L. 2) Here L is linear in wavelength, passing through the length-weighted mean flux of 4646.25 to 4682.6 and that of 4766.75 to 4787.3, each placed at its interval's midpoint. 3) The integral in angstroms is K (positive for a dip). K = -1.0 angstroms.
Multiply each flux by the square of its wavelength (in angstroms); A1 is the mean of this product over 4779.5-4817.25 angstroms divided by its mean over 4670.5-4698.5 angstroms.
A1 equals 1.08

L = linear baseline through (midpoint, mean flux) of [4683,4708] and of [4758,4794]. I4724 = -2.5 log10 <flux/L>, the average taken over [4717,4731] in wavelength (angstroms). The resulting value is -0.05 mag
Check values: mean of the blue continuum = 1.16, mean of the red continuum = 1.2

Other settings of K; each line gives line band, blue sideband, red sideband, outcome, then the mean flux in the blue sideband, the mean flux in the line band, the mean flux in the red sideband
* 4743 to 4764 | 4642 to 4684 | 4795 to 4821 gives -0.1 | 1.16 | 1.18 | 1.18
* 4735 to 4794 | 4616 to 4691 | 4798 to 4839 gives -2.2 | 1.17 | 1.19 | 1.14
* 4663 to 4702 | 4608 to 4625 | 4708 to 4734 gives 0.9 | 1.12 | 1.16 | 1.23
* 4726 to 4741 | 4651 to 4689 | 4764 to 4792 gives -0.3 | 1.16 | 1.21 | 1.2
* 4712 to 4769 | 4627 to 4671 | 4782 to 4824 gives -1.3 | 1.18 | 1.2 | 1.17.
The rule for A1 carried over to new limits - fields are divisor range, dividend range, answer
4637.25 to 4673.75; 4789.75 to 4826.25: 1.05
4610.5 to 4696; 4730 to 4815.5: 1.08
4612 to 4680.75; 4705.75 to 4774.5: 1.08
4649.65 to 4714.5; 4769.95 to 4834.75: 1.04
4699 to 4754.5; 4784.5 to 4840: 0.99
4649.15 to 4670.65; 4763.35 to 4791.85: 1.07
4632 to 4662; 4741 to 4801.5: 1.06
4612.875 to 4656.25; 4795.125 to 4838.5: 1.05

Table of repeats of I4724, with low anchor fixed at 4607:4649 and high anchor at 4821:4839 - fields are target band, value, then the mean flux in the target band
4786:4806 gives -0.10 mag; 1.2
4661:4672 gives -0.04 mag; 1.19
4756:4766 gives -0.09 mag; 1.2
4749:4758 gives -0.07 mag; 1.18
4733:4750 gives -0.06 mag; 1.18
